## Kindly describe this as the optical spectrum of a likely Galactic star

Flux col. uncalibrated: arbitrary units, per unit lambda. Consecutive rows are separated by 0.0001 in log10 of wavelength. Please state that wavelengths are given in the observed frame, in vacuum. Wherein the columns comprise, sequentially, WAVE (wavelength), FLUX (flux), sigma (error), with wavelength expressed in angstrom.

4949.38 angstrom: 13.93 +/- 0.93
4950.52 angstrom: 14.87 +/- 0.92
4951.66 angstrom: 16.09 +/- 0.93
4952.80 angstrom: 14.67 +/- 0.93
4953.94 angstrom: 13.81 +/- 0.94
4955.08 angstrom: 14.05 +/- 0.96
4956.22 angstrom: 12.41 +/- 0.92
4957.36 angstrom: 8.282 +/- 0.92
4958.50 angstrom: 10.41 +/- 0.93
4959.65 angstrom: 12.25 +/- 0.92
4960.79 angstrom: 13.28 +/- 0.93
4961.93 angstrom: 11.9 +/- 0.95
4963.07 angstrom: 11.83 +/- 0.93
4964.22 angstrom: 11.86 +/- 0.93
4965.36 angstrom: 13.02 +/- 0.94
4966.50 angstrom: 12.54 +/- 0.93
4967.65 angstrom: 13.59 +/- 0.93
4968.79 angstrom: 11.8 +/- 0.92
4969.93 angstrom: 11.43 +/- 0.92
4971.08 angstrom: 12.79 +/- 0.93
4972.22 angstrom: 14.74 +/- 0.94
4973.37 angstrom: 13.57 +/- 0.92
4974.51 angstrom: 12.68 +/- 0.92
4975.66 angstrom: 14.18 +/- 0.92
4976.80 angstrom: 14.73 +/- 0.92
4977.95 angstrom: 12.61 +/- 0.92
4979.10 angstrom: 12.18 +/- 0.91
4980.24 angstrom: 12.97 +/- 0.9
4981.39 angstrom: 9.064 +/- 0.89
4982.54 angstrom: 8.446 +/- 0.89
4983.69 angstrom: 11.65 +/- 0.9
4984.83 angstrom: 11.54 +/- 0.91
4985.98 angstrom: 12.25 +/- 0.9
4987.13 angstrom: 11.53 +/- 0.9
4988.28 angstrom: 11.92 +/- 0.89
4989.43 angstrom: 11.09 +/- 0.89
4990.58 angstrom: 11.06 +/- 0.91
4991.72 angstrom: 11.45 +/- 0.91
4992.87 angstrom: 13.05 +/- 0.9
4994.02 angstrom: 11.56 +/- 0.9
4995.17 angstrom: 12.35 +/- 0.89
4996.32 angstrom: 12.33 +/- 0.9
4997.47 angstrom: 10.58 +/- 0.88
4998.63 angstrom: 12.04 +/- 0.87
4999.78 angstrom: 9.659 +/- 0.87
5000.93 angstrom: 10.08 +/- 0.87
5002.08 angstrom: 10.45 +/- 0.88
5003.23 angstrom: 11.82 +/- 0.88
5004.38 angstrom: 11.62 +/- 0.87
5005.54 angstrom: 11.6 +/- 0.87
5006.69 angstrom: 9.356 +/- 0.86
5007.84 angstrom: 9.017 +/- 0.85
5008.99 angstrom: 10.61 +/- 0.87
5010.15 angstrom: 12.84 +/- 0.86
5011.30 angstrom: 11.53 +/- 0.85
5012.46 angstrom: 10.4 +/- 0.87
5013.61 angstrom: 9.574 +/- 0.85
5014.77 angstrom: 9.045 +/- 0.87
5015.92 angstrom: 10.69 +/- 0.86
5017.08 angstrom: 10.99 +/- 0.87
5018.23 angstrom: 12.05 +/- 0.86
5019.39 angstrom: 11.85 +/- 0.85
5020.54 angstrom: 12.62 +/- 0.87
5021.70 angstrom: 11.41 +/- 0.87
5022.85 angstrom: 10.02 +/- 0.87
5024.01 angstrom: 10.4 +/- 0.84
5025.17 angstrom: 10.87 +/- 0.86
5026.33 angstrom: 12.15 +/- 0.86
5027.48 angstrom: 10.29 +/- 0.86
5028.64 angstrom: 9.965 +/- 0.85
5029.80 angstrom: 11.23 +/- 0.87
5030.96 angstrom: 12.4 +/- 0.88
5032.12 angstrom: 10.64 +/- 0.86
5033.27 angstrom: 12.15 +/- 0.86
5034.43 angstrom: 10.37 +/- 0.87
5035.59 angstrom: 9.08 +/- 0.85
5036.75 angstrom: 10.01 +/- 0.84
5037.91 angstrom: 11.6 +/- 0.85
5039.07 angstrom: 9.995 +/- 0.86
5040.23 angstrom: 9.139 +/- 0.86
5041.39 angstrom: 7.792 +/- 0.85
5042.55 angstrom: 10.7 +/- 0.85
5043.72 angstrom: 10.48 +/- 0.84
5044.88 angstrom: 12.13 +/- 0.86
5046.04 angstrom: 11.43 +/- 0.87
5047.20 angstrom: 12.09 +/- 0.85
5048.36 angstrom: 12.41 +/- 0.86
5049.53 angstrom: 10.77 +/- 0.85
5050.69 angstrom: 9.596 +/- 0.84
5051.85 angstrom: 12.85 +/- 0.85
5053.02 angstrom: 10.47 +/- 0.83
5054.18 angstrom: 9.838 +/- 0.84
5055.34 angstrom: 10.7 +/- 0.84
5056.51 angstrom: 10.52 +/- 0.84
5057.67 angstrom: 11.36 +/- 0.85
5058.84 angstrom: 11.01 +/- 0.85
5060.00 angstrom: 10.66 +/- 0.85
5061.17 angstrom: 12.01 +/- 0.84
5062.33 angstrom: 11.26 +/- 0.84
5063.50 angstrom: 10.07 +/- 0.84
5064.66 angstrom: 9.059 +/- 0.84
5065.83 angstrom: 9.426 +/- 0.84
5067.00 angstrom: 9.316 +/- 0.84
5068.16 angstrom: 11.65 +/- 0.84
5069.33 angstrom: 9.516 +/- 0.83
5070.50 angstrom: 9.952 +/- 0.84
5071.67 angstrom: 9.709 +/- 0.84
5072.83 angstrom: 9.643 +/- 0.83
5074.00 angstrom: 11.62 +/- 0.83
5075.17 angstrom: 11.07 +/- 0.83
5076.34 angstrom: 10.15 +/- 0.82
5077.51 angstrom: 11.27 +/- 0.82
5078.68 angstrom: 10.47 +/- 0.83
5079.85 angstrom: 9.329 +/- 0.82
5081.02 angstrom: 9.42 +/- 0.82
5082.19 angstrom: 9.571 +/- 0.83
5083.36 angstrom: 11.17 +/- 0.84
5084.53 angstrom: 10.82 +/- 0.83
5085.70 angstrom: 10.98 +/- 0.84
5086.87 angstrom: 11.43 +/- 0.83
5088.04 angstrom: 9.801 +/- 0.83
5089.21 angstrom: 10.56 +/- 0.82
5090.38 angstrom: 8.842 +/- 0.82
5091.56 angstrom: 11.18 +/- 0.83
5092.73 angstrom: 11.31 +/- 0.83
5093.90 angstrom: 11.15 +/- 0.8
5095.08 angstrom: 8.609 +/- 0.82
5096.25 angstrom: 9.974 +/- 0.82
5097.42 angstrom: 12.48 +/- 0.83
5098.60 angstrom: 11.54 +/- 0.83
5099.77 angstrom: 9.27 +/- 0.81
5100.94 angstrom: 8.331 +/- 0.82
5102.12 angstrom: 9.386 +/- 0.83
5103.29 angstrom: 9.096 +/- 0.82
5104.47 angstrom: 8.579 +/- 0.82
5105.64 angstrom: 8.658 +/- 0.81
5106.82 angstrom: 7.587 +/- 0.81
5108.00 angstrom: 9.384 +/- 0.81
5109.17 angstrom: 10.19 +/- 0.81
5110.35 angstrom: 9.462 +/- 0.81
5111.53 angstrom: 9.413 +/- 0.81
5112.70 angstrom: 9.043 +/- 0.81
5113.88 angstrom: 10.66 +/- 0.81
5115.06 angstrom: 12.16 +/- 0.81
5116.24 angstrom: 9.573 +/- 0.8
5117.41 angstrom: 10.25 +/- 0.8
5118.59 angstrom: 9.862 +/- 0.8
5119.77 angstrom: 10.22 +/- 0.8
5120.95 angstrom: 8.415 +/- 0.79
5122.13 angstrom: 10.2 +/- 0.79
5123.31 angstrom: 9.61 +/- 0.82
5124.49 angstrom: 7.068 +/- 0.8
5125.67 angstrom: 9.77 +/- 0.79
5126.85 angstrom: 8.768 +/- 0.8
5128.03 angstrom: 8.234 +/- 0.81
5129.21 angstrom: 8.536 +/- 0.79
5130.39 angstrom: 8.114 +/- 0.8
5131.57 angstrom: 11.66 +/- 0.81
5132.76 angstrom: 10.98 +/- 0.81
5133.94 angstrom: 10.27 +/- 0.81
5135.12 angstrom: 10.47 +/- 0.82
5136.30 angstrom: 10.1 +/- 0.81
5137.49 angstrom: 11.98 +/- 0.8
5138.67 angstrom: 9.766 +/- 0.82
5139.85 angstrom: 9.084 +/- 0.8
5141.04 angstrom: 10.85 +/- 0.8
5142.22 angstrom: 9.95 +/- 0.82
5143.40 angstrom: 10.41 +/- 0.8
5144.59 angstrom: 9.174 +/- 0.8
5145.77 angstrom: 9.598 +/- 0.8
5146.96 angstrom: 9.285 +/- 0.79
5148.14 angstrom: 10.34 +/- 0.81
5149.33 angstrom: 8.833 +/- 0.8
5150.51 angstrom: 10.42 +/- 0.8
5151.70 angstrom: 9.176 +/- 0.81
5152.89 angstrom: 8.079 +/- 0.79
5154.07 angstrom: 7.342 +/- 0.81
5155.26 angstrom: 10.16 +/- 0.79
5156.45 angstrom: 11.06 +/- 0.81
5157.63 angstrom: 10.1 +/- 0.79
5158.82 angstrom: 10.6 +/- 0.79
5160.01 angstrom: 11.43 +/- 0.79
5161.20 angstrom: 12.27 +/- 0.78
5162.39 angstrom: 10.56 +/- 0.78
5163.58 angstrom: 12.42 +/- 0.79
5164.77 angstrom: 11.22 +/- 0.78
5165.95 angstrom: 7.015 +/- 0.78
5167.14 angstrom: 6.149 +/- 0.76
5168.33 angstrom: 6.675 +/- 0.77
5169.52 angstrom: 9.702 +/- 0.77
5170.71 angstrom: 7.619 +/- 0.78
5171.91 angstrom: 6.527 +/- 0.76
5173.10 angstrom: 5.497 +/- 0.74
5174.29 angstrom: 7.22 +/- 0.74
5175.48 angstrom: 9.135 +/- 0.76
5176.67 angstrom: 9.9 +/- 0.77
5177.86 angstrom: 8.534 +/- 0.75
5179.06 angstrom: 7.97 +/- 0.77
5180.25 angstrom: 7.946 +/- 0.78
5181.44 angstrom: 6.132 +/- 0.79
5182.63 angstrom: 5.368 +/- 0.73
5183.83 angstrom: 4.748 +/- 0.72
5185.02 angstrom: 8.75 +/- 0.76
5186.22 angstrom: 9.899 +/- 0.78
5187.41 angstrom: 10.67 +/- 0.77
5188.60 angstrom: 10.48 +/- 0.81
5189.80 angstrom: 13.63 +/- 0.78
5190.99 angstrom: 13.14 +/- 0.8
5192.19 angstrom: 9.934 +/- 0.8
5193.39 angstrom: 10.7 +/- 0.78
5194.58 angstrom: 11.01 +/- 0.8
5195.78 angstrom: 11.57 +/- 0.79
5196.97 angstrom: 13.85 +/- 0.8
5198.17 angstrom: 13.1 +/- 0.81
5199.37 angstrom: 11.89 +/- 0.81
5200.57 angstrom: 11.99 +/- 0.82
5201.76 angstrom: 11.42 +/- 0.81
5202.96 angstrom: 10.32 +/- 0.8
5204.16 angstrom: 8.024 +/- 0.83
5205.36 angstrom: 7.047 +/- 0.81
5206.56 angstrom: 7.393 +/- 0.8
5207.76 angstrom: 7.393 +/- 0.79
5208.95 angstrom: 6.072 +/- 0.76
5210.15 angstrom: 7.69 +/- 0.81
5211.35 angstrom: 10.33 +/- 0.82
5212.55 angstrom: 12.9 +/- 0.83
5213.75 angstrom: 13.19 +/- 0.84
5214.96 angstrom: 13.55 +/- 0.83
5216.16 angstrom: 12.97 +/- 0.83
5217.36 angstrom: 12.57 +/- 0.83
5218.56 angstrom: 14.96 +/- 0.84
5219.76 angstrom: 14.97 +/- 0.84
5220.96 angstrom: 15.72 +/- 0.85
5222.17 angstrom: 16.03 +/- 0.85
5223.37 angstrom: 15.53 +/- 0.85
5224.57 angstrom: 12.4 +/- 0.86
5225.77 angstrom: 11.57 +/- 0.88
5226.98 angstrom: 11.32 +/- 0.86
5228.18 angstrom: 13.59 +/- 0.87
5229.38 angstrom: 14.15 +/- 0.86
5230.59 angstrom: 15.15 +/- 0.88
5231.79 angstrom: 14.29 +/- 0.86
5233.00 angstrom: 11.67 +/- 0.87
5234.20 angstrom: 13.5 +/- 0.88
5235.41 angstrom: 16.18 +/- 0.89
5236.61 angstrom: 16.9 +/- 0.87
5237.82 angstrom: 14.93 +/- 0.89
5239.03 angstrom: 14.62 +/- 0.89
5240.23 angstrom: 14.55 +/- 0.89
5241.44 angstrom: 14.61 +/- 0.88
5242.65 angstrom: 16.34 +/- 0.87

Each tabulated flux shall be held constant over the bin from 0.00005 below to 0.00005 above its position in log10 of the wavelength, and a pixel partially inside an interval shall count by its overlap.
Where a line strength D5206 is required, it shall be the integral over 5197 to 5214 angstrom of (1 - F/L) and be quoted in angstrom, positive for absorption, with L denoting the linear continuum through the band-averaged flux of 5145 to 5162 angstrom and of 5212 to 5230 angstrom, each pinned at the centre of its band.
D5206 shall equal 3.7 angstrom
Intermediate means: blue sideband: 9.91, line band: 9.98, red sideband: 13.7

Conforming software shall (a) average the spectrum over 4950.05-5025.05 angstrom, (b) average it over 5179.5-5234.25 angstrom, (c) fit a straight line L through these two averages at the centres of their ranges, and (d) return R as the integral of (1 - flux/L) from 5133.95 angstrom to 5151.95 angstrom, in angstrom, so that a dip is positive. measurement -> 2.29 angstrom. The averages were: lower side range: 11.8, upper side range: 11.3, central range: 9.99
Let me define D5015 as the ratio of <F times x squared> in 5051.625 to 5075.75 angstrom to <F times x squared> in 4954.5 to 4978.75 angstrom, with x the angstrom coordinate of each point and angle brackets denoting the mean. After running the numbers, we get 0.87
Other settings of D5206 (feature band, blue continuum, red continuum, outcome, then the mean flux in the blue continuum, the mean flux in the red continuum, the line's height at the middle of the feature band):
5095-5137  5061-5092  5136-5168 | 1.91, 10.3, 9.87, 10.1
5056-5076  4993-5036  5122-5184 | -0.29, 11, 9.15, 10.3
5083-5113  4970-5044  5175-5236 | 3.47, 11.2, 11.2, 11.2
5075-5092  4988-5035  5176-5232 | 1.09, 11.1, 11.1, 11.1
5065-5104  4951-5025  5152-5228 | 2.88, 11.8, 10.3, 11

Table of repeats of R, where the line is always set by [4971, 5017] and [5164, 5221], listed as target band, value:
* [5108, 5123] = 0.8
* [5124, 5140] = 1.1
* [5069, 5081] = 0.6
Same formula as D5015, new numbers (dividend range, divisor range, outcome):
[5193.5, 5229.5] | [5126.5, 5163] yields 1.22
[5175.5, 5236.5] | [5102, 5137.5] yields 1.22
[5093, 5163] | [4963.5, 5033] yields 0.89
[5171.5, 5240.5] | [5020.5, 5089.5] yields 1.13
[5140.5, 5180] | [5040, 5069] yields 0.90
